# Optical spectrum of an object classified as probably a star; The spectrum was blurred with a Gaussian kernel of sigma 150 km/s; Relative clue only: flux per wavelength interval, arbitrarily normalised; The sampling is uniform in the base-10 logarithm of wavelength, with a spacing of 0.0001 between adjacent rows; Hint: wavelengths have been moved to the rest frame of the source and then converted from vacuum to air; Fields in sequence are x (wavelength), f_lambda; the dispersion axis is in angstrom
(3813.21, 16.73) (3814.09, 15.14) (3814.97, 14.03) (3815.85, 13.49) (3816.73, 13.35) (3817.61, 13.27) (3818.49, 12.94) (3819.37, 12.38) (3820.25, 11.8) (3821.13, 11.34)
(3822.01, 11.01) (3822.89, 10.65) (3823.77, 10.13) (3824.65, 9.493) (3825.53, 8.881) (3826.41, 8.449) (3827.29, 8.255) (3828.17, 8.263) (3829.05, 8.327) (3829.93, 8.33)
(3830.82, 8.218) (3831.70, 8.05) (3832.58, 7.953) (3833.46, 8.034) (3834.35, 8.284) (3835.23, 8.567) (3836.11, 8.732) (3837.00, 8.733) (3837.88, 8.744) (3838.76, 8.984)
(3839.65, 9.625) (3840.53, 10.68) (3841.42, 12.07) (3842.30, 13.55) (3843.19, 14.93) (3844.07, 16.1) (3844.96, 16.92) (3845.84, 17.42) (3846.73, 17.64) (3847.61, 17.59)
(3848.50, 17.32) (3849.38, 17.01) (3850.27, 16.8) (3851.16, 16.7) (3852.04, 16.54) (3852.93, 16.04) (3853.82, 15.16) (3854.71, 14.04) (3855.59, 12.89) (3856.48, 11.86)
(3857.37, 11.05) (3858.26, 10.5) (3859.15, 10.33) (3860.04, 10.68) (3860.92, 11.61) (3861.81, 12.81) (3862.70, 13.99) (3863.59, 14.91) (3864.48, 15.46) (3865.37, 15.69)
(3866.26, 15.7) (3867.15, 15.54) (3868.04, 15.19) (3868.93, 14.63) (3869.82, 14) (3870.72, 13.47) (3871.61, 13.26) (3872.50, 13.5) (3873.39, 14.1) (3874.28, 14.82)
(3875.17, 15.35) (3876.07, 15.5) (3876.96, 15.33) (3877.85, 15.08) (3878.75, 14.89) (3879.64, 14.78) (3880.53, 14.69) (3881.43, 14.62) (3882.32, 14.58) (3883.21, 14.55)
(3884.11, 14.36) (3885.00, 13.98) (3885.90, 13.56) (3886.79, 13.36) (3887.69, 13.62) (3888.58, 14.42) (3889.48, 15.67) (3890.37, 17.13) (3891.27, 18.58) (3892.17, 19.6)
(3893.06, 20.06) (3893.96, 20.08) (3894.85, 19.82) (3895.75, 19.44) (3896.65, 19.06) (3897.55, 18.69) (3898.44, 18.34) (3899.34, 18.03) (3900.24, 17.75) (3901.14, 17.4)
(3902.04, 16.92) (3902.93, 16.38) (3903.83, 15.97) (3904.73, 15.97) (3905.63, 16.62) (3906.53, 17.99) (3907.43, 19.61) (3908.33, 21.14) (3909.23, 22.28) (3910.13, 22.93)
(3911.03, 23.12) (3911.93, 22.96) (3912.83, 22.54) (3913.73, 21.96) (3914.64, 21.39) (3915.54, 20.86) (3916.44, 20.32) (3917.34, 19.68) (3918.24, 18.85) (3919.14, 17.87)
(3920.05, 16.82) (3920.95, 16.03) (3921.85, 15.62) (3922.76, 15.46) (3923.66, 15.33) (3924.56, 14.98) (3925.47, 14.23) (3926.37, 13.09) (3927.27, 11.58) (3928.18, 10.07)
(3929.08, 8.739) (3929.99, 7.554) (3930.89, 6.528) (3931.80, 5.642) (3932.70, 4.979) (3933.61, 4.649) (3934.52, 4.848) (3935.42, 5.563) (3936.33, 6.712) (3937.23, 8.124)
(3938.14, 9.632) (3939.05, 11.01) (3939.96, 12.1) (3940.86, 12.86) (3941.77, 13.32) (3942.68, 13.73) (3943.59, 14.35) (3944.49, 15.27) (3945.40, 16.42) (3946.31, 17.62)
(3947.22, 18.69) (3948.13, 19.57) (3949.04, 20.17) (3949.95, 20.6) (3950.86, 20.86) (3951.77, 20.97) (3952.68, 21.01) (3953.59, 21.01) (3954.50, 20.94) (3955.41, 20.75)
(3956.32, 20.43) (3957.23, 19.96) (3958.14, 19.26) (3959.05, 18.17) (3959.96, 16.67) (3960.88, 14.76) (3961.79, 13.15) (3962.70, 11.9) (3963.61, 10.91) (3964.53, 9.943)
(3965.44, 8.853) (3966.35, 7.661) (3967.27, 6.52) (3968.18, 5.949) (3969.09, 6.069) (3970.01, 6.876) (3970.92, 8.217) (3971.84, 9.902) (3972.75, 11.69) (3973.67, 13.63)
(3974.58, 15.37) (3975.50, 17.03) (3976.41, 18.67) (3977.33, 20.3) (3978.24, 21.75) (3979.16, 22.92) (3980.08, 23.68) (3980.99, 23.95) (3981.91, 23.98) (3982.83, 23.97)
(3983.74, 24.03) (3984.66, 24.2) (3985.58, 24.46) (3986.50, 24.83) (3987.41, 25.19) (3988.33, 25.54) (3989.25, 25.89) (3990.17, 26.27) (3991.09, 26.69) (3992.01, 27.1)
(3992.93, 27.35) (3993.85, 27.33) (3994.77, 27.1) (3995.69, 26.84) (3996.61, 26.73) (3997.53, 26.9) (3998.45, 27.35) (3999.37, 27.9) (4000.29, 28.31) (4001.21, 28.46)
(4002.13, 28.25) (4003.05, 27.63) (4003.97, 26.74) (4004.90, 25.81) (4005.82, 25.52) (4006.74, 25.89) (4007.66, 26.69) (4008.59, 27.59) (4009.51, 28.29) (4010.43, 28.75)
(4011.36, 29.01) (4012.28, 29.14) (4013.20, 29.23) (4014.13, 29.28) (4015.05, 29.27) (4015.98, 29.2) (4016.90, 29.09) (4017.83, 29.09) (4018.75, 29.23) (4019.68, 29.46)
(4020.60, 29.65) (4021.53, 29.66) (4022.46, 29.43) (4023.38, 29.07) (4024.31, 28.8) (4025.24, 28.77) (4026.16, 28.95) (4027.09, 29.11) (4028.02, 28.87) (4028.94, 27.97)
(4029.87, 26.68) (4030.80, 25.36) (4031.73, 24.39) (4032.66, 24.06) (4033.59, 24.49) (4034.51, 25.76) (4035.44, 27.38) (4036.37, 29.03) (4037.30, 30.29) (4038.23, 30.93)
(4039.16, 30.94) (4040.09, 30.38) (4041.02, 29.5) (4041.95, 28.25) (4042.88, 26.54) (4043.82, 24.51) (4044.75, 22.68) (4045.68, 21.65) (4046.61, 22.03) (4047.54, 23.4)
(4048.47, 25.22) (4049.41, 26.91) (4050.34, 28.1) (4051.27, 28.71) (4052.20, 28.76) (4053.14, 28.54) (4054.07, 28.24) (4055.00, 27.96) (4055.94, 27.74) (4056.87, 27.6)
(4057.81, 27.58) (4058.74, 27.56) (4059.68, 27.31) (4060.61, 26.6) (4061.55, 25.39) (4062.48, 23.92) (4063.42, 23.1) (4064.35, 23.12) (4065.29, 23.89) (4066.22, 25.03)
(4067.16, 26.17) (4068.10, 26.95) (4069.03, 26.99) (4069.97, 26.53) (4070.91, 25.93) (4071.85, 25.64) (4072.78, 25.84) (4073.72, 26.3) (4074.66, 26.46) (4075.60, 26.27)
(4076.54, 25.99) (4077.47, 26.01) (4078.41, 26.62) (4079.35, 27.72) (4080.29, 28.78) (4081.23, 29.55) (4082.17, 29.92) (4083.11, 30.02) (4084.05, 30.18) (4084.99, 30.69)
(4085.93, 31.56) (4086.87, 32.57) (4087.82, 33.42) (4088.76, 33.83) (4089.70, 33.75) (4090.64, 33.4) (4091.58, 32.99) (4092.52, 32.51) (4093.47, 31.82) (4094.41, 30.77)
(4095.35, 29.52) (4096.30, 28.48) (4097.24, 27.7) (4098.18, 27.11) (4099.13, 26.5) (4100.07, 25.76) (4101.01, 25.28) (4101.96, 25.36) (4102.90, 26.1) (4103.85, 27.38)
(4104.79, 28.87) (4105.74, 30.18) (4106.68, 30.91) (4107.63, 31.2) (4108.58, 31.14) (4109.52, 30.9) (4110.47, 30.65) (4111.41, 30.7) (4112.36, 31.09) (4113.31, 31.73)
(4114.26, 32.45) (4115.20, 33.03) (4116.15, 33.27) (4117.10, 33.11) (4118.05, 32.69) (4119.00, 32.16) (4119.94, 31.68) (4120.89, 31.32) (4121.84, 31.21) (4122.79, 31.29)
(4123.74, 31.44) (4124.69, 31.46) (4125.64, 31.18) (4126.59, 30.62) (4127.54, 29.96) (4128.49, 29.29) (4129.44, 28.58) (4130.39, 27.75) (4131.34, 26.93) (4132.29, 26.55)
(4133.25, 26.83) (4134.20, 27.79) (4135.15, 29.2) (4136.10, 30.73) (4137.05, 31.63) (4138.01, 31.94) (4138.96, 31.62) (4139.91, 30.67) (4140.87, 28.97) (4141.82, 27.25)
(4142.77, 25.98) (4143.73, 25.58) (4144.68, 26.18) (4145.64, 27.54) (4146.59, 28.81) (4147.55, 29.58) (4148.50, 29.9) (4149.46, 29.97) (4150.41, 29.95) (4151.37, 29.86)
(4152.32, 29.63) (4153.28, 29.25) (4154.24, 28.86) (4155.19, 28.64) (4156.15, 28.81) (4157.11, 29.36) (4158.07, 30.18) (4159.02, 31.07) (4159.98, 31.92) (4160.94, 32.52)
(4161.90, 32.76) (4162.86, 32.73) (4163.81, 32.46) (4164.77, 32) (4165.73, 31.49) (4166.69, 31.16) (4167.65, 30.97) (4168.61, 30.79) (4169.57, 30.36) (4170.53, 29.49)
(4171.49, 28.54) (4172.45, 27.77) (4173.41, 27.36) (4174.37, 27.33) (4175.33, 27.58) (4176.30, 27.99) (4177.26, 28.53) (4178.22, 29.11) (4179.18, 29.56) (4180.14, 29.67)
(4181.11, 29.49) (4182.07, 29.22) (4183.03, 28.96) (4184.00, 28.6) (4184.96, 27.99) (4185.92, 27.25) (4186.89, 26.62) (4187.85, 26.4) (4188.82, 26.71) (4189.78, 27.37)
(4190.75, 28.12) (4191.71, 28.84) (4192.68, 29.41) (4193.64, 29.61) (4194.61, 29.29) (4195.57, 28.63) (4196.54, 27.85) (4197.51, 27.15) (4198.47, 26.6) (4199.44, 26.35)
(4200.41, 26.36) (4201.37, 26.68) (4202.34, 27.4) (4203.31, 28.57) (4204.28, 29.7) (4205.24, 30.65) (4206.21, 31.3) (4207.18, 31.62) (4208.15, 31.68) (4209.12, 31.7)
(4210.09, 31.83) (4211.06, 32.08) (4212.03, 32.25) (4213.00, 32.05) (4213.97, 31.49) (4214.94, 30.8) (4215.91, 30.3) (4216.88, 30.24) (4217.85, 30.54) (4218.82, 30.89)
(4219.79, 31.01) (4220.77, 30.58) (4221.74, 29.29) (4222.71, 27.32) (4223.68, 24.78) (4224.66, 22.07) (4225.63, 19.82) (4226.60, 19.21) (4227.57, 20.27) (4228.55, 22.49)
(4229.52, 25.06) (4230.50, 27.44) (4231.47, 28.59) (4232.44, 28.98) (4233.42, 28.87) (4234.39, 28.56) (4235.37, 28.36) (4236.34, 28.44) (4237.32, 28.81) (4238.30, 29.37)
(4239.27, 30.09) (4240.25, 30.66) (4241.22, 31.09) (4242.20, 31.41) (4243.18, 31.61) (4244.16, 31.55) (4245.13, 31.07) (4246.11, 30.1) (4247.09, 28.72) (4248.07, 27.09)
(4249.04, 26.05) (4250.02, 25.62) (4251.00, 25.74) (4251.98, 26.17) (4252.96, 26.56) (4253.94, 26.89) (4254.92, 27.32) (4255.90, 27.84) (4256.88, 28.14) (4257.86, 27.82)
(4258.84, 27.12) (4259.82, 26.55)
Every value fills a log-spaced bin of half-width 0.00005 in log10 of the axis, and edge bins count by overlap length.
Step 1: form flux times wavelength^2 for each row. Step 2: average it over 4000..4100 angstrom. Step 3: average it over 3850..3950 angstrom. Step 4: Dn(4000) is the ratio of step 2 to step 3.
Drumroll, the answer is 1.98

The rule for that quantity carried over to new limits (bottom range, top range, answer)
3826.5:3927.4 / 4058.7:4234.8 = 2.18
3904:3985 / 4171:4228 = 2.06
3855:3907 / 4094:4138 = 2.19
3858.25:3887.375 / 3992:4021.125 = 2.12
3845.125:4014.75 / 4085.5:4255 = 1.86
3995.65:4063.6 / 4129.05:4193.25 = 1.13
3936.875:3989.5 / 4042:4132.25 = 1.81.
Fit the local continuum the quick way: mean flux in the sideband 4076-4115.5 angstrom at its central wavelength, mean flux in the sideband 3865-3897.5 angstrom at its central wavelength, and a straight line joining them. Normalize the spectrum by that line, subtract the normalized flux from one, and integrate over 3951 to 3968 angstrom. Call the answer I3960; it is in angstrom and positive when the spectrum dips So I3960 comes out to 4.2 angstrom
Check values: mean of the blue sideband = 15.6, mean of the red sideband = 29.8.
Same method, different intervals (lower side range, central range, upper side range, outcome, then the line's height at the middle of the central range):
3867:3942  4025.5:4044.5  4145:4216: -4.90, 22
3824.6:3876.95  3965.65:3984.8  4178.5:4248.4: 2.60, 18.2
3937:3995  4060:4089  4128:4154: -3.24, 24.6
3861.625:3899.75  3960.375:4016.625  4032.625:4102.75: 2.43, 22.6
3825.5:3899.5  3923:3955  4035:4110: 9.87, 19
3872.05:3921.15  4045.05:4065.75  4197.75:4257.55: -2.99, 22.8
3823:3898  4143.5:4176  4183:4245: -4.32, 26.3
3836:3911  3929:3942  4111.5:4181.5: 7.42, 18.7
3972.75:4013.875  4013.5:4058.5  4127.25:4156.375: -2.54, 26.2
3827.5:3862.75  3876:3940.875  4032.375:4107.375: 3.72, 16.6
